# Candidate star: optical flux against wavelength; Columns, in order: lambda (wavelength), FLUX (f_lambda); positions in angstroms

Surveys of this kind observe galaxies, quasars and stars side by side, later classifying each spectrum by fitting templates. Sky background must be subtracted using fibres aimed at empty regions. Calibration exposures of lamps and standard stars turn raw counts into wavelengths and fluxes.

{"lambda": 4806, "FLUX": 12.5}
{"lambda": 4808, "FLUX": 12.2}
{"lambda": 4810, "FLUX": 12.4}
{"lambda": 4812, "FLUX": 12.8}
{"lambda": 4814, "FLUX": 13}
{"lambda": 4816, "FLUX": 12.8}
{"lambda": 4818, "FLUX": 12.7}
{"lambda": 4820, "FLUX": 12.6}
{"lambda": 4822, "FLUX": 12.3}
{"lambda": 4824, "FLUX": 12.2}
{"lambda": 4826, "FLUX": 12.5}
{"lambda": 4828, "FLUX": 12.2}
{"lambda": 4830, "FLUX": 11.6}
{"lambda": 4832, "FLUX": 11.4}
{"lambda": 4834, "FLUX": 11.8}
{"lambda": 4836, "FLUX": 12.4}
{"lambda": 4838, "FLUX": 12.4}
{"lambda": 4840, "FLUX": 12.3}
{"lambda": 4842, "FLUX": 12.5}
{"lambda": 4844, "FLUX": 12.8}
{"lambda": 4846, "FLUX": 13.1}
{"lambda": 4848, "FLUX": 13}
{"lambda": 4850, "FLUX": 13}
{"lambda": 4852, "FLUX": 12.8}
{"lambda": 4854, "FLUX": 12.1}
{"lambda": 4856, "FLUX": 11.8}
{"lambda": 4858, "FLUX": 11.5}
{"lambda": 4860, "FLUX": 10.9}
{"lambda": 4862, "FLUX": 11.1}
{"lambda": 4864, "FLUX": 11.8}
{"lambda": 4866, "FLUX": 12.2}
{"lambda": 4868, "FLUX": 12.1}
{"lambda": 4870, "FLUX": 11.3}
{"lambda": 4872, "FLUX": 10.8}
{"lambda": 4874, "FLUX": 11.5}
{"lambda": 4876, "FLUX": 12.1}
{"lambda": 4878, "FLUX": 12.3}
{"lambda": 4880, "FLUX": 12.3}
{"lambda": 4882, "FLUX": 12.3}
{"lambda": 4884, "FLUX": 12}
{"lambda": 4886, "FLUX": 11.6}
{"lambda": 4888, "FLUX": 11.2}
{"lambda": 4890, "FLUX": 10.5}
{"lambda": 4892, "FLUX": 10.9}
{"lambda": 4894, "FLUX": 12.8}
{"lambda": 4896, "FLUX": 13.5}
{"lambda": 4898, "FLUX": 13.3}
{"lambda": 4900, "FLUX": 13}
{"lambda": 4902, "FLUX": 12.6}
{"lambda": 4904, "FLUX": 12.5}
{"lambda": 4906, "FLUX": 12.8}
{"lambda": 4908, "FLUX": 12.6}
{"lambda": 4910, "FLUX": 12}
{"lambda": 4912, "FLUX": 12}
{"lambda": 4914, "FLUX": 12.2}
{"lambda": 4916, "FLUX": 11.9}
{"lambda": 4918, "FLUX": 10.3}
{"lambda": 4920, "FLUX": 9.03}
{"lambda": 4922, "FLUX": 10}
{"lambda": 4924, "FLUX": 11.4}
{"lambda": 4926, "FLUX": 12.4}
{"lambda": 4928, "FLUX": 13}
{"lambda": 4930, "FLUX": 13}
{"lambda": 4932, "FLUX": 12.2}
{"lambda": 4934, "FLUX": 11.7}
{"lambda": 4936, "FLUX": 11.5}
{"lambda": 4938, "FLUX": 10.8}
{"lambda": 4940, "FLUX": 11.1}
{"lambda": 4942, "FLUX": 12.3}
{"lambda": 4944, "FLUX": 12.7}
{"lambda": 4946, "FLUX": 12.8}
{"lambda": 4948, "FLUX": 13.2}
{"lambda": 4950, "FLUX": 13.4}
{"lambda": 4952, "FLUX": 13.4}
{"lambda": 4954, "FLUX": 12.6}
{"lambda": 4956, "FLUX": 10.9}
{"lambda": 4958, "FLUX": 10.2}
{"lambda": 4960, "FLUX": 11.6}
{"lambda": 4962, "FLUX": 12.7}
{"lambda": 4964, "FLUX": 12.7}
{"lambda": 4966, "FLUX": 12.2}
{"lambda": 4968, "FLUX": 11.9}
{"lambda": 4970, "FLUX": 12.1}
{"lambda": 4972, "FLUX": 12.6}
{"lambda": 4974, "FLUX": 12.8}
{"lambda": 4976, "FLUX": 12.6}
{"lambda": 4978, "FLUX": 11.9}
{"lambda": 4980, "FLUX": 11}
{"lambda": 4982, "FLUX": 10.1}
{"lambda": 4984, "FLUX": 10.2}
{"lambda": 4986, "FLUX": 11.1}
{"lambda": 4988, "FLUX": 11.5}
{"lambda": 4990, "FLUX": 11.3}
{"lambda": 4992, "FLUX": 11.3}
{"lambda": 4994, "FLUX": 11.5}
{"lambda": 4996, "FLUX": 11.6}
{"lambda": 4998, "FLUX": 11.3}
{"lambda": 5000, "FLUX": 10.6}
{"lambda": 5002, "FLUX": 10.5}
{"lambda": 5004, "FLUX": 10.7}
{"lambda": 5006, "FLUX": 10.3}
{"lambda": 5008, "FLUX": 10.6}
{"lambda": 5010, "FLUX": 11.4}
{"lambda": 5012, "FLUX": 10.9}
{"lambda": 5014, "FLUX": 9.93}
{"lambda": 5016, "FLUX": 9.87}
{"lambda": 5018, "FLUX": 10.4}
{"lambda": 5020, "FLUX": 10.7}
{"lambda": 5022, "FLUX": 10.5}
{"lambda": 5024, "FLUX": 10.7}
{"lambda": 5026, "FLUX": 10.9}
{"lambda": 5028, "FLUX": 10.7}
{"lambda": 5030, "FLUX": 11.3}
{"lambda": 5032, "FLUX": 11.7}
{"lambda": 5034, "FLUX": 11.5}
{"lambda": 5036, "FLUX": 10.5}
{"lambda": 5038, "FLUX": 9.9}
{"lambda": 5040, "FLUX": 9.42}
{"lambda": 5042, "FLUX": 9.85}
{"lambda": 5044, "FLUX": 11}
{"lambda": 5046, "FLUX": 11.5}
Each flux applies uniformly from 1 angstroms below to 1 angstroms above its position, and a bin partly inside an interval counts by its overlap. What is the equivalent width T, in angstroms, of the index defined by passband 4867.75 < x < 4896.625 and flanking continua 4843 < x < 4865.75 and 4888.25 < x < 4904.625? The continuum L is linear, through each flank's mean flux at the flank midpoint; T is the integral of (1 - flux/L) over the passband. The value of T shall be 1.2 angstroms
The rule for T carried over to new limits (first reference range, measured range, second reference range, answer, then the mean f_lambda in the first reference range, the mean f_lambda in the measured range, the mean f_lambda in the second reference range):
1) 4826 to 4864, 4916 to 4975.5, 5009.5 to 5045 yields -3.5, 12.2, 12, 10.6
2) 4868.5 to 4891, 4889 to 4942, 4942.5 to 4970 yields 0.3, 11.6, 11.9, 12.3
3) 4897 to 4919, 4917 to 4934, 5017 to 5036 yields 0.9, 12.3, 11.4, 10.9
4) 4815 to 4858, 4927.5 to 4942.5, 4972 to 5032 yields -0.4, 12.4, 11.9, 11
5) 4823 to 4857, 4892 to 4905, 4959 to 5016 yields -0.9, 12.3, 12.8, 11.4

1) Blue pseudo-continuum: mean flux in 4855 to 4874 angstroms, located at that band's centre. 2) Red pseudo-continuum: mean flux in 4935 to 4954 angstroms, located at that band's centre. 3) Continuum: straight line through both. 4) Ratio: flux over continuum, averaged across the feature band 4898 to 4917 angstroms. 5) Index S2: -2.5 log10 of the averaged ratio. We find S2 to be -0.04 mag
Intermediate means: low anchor 11.5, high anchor 12.4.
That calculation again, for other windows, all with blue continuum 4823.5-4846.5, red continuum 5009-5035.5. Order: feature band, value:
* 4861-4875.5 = 0.04 mag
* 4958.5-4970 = -0.08 mag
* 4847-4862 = 0.00 mag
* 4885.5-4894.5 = 0.05 mag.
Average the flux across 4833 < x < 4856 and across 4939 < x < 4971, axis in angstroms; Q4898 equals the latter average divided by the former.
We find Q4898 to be 0.98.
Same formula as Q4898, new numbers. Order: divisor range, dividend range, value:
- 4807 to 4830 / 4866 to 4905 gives 0.96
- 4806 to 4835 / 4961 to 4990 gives 0.96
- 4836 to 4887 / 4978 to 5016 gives 0.90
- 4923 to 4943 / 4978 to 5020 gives 0.91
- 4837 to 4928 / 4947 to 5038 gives 0.95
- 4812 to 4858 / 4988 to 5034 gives 0.88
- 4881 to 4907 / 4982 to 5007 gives 0.90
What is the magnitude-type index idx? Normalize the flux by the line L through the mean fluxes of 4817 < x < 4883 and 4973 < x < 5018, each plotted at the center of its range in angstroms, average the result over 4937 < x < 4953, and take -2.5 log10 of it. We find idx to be -0.10 mag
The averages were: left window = 12.1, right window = 11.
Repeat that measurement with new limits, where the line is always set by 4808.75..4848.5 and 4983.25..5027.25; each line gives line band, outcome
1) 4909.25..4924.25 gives 0.05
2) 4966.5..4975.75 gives -0.11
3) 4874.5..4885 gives -0.02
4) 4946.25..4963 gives -0.09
